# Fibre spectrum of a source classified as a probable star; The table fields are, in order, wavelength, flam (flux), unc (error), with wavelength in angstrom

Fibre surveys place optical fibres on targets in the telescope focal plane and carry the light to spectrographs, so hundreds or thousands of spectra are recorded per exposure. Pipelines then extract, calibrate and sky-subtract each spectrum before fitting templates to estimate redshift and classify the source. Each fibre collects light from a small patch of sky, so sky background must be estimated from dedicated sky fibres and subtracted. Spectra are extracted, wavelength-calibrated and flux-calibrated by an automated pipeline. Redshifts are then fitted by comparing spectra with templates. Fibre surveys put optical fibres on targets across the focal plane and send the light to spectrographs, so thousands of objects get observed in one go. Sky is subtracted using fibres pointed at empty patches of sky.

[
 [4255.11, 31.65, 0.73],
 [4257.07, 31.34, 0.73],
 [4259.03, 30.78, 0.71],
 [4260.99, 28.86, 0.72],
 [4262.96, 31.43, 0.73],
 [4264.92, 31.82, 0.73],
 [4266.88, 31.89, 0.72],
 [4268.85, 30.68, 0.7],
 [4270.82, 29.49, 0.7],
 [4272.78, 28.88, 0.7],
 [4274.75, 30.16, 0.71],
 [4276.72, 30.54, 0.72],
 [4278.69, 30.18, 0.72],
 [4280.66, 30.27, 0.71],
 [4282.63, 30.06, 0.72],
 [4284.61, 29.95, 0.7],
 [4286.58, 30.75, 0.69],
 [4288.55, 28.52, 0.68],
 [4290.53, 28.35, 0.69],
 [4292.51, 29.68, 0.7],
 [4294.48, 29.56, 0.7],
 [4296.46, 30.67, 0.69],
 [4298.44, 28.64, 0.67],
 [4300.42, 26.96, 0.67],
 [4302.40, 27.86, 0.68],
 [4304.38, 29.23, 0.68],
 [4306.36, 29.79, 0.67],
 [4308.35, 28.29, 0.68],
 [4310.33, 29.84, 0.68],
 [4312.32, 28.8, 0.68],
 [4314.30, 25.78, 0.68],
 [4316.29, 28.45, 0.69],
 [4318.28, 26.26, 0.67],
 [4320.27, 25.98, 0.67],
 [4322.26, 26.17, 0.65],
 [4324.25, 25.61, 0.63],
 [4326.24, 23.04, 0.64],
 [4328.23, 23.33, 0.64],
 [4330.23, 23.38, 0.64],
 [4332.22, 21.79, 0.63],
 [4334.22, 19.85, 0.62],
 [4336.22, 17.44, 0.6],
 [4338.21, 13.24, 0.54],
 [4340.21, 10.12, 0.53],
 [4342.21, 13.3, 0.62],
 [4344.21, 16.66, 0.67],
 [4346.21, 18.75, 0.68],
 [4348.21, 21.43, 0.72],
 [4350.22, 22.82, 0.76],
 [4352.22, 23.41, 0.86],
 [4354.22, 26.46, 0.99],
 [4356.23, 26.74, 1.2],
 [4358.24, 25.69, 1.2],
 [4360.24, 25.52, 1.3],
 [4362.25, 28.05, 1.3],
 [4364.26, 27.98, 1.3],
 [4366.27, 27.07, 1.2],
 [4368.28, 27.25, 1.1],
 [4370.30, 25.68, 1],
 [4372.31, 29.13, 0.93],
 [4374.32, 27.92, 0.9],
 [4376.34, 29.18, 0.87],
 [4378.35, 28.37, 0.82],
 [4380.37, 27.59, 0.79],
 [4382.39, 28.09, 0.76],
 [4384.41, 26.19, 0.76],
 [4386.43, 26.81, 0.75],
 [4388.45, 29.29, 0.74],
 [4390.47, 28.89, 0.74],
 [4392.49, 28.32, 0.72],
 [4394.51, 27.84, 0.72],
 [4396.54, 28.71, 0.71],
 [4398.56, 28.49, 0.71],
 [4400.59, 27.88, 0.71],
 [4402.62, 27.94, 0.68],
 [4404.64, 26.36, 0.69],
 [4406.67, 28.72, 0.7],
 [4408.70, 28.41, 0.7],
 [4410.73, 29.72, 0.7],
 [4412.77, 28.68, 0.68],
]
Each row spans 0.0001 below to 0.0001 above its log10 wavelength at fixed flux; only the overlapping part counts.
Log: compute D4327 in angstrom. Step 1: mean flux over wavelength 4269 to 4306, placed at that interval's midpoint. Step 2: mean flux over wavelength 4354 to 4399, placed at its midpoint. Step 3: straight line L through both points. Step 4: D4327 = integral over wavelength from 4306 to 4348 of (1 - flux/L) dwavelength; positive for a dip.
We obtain 9.1 angstrom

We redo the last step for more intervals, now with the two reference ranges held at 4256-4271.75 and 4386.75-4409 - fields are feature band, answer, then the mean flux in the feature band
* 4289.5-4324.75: 2.1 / 28.1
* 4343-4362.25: 3.9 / 23.2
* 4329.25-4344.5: 6.4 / 17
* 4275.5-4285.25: 0.1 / 30.2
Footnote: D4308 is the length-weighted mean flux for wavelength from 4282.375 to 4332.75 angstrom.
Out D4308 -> 27.6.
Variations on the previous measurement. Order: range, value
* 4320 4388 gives 23.9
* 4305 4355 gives 22.8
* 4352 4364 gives 26.3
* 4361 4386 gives 27.7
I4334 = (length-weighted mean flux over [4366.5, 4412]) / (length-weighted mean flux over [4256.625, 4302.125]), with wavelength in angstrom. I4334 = 0.94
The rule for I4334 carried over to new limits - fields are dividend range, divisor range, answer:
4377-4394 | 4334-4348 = 1.78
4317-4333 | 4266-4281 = 0.81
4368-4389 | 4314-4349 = 1.32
